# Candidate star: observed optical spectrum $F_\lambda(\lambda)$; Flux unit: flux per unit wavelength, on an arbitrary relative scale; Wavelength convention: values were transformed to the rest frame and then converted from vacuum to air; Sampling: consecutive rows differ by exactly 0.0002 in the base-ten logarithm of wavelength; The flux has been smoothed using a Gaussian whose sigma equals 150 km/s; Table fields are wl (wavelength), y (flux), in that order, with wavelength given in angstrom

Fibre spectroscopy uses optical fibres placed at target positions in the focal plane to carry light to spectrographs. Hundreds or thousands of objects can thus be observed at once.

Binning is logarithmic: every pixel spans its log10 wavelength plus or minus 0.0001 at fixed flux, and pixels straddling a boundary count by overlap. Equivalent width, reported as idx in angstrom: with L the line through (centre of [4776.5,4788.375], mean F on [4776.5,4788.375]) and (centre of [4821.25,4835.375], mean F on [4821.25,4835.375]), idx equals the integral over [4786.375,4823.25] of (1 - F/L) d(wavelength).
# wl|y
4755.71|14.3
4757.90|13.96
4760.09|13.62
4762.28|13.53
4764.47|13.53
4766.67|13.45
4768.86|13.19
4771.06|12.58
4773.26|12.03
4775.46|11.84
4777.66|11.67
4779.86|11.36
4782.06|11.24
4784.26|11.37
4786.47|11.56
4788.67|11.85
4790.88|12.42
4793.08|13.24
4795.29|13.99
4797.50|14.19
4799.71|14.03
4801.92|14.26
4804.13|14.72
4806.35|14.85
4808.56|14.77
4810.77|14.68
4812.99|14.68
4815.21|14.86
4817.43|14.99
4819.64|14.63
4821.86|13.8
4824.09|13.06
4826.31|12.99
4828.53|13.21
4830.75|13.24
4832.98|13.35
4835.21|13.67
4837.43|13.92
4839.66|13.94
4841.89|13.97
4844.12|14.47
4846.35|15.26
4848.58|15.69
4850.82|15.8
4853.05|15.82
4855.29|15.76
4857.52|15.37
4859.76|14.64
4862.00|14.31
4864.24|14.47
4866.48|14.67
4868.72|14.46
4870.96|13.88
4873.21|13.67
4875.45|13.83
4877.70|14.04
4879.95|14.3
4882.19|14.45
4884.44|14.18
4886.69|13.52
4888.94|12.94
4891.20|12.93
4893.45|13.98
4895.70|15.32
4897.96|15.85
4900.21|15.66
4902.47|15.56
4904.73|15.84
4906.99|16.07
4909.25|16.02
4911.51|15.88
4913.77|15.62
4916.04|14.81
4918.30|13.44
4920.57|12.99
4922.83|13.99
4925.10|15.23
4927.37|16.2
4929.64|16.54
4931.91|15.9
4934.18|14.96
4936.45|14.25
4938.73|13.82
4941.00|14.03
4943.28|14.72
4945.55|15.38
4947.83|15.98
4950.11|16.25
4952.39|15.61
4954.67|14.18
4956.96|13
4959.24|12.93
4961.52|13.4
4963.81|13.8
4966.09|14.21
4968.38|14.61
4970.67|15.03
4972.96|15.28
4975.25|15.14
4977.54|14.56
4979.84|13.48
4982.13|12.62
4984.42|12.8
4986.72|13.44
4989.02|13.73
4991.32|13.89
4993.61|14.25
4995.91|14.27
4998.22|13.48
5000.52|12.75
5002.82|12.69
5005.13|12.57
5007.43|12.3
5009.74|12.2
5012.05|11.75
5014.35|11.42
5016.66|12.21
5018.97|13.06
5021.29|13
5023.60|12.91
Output -5.0 angstrom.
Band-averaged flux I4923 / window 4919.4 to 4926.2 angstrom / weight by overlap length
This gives 14.1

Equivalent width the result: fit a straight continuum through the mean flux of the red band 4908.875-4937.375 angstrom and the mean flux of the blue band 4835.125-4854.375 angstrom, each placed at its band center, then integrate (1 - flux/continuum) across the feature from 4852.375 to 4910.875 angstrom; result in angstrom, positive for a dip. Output 0.9 angstrom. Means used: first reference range 14.8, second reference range 15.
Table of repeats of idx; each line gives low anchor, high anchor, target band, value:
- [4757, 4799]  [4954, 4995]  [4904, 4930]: -3.1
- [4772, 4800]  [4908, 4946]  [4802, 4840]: -3.3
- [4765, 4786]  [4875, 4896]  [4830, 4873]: -3.9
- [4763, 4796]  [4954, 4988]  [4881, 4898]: -1.0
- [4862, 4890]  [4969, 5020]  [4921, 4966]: -3.5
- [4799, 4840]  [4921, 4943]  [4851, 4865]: -0.7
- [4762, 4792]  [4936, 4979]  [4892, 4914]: -2.7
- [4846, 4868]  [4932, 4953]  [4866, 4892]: 2.1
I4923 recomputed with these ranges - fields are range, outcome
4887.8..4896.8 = 13.8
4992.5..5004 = 13.5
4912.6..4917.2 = 15.2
